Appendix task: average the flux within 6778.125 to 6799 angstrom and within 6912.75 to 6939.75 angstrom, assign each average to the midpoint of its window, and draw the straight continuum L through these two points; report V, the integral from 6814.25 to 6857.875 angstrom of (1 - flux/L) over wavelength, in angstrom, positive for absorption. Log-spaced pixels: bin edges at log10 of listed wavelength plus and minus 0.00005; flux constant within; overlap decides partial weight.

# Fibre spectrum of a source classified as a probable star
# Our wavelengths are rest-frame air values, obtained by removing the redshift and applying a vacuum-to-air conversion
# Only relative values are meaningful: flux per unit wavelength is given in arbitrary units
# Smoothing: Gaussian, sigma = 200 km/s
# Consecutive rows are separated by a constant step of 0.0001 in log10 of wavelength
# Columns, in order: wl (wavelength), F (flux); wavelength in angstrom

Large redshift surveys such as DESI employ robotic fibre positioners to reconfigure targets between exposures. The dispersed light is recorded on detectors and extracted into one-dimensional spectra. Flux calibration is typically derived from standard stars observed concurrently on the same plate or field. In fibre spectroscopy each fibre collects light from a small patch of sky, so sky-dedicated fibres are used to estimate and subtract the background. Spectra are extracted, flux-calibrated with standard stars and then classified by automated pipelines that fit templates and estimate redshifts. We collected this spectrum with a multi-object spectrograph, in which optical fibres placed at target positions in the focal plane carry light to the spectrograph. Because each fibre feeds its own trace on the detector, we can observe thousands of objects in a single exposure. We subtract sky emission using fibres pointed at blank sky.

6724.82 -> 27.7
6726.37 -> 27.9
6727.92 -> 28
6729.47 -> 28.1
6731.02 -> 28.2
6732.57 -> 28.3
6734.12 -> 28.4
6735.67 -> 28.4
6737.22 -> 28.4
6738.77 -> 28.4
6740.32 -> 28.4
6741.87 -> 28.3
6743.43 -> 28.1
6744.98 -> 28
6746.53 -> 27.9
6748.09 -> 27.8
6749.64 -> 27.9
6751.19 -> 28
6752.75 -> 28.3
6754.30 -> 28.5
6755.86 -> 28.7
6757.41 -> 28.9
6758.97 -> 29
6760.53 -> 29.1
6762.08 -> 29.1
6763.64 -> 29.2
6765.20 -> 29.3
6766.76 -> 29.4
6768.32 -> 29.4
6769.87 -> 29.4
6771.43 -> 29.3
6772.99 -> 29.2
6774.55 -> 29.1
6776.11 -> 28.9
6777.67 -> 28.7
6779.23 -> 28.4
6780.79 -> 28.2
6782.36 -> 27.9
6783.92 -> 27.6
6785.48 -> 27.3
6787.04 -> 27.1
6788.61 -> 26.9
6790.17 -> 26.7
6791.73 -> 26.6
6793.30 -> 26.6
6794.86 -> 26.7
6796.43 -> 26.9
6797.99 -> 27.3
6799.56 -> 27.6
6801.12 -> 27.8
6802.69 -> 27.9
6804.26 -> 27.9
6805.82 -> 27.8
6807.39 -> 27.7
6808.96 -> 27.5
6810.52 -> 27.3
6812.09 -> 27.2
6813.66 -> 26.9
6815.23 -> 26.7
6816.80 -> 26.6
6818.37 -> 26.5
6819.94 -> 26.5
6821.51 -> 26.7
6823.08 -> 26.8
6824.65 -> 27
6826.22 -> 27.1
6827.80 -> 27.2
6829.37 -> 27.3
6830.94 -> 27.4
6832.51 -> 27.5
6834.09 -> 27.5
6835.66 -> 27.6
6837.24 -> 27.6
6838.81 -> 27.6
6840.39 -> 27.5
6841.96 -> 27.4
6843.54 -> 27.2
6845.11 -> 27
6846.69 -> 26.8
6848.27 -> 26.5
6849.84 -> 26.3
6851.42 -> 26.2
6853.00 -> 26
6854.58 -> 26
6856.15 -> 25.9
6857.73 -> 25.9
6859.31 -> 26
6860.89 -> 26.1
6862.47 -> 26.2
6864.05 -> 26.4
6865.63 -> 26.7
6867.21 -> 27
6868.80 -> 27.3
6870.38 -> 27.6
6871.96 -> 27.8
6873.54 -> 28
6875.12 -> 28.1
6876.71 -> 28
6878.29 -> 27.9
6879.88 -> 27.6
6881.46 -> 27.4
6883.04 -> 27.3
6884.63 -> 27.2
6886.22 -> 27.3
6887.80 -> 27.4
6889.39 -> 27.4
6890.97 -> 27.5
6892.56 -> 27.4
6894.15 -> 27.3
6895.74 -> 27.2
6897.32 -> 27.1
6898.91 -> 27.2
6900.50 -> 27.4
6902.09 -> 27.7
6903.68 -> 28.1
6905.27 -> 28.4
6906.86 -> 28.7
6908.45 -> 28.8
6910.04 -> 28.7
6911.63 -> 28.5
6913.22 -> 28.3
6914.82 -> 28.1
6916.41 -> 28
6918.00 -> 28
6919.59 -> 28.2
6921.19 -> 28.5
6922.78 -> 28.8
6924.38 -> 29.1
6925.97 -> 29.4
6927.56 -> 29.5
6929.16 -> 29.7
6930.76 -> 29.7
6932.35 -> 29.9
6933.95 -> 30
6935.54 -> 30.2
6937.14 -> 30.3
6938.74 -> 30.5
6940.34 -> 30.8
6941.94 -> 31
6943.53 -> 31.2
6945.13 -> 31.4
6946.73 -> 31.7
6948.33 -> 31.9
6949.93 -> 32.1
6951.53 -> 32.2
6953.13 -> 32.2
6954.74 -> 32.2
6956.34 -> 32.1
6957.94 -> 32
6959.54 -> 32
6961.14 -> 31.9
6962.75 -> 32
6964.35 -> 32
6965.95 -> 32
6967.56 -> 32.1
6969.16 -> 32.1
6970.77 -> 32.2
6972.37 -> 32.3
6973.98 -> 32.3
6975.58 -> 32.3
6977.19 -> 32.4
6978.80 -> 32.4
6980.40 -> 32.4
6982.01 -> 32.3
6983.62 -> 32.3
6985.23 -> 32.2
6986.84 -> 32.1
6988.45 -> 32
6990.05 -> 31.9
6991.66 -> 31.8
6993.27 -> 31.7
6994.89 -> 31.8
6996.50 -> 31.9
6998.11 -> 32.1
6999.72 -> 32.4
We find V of 1.6 angstrom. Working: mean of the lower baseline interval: 27.3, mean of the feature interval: 26.9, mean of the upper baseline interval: 29.2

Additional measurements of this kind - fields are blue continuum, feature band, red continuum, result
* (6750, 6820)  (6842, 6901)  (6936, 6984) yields 5.7 angstrom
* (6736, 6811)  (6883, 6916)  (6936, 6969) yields 3.1 angstrom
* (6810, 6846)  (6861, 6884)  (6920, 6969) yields 1.0 angstrom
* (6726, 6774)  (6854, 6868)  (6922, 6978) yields 1.8 angstrom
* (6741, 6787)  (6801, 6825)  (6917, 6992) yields 1.7 angstrom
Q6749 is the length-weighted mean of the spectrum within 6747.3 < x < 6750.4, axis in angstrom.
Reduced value 27.8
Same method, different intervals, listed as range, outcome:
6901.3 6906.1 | 28.1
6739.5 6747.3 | 28.2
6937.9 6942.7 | 30.7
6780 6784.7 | 27.9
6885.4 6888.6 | 27.3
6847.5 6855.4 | 26.2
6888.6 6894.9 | 27.4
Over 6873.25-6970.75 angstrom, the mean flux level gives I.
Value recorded 29.5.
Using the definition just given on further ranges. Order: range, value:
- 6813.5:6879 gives 27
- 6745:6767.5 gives 28.6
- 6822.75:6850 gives 27.2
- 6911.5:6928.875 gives 28.6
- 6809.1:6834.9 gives 27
